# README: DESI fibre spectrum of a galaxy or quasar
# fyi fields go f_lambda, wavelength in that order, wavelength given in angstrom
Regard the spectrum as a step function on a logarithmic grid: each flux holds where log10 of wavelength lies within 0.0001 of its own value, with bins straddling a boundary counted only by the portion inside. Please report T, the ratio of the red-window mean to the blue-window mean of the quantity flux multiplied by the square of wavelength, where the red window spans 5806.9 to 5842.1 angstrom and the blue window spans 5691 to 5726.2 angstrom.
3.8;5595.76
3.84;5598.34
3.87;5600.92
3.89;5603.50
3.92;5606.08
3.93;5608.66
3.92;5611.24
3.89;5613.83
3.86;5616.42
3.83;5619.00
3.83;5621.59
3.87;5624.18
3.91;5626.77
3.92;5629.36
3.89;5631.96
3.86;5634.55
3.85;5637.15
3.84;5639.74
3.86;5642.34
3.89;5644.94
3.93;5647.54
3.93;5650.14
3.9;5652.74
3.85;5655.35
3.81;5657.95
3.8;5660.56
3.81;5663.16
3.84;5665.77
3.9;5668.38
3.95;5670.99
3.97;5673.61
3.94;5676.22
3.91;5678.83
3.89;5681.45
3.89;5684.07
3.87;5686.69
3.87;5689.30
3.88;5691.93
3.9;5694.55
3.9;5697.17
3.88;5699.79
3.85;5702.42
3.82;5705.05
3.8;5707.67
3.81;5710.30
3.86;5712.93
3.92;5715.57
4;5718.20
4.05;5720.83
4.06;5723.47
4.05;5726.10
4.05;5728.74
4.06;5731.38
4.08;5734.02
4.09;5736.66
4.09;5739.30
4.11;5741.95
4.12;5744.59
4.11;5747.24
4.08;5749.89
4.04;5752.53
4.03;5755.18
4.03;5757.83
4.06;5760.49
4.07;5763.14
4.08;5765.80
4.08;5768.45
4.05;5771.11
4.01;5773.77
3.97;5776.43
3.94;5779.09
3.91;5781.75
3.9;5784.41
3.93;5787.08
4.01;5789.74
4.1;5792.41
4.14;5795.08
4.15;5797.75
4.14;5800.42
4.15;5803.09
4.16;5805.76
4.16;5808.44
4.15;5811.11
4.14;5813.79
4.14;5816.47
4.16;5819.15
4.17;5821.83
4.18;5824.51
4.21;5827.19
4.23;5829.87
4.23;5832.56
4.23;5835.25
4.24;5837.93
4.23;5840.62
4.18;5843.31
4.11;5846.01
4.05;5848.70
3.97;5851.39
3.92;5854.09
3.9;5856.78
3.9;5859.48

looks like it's 1.1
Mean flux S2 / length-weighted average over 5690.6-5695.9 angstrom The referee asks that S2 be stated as 3.89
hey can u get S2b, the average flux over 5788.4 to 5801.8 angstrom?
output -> 4.11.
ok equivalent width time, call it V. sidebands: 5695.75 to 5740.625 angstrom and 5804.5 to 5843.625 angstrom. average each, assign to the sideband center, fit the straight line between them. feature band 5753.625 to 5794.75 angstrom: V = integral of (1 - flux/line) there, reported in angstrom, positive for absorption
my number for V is 0.7 angstrom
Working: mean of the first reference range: 3.96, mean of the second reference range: 4.19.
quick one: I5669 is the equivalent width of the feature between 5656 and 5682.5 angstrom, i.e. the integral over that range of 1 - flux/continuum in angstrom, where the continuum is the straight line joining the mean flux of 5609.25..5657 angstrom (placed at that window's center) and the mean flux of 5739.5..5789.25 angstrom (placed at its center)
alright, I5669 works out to 0.27 angstrom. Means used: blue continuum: 3.88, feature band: 3.88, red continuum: 4.03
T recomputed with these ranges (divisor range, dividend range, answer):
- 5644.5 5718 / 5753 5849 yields 1.10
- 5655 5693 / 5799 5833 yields 1.13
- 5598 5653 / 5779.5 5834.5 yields 1.13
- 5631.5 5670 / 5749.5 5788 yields 1.08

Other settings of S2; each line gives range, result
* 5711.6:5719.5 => 3.92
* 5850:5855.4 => 3.95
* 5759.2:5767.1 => 4.07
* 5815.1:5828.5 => 4.17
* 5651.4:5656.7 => 3.88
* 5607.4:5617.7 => 3.9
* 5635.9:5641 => 3.85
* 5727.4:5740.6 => 4.07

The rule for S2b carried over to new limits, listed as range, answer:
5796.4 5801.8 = 4.15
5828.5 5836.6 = 4.23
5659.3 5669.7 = 3.84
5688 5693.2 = 3.87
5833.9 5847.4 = 4.2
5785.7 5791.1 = 3.97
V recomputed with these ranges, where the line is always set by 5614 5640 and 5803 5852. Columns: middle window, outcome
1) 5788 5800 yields 0.06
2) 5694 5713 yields 0.63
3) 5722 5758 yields -0.33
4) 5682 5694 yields 0.24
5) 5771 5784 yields 0.41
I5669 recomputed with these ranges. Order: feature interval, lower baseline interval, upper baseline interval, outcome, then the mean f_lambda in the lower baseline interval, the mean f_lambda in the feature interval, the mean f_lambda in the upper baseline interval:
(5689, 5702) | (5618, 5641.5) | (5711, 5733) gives 0.3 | 3.87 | 3.88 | 4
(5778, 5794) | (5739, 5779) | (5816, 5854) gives 0.5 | 4.06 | 3.97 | 4.16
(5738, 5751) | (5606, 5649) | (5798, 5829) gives -0.1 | 3.88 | 4.1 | 4.16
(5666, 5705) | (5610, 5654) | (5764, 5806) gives 0.4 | 3.88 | 3.9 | 4.04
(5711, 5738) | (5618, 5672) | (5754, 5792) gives -0.4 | 3.87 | 4.02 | 4.01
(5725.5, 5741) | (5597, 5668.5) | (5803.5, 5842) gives -0.1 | 3.87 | 4.07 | 4.19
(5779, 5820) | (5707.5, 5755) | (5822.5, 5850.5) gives 0.5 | 4.03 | 4.08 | 4.19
